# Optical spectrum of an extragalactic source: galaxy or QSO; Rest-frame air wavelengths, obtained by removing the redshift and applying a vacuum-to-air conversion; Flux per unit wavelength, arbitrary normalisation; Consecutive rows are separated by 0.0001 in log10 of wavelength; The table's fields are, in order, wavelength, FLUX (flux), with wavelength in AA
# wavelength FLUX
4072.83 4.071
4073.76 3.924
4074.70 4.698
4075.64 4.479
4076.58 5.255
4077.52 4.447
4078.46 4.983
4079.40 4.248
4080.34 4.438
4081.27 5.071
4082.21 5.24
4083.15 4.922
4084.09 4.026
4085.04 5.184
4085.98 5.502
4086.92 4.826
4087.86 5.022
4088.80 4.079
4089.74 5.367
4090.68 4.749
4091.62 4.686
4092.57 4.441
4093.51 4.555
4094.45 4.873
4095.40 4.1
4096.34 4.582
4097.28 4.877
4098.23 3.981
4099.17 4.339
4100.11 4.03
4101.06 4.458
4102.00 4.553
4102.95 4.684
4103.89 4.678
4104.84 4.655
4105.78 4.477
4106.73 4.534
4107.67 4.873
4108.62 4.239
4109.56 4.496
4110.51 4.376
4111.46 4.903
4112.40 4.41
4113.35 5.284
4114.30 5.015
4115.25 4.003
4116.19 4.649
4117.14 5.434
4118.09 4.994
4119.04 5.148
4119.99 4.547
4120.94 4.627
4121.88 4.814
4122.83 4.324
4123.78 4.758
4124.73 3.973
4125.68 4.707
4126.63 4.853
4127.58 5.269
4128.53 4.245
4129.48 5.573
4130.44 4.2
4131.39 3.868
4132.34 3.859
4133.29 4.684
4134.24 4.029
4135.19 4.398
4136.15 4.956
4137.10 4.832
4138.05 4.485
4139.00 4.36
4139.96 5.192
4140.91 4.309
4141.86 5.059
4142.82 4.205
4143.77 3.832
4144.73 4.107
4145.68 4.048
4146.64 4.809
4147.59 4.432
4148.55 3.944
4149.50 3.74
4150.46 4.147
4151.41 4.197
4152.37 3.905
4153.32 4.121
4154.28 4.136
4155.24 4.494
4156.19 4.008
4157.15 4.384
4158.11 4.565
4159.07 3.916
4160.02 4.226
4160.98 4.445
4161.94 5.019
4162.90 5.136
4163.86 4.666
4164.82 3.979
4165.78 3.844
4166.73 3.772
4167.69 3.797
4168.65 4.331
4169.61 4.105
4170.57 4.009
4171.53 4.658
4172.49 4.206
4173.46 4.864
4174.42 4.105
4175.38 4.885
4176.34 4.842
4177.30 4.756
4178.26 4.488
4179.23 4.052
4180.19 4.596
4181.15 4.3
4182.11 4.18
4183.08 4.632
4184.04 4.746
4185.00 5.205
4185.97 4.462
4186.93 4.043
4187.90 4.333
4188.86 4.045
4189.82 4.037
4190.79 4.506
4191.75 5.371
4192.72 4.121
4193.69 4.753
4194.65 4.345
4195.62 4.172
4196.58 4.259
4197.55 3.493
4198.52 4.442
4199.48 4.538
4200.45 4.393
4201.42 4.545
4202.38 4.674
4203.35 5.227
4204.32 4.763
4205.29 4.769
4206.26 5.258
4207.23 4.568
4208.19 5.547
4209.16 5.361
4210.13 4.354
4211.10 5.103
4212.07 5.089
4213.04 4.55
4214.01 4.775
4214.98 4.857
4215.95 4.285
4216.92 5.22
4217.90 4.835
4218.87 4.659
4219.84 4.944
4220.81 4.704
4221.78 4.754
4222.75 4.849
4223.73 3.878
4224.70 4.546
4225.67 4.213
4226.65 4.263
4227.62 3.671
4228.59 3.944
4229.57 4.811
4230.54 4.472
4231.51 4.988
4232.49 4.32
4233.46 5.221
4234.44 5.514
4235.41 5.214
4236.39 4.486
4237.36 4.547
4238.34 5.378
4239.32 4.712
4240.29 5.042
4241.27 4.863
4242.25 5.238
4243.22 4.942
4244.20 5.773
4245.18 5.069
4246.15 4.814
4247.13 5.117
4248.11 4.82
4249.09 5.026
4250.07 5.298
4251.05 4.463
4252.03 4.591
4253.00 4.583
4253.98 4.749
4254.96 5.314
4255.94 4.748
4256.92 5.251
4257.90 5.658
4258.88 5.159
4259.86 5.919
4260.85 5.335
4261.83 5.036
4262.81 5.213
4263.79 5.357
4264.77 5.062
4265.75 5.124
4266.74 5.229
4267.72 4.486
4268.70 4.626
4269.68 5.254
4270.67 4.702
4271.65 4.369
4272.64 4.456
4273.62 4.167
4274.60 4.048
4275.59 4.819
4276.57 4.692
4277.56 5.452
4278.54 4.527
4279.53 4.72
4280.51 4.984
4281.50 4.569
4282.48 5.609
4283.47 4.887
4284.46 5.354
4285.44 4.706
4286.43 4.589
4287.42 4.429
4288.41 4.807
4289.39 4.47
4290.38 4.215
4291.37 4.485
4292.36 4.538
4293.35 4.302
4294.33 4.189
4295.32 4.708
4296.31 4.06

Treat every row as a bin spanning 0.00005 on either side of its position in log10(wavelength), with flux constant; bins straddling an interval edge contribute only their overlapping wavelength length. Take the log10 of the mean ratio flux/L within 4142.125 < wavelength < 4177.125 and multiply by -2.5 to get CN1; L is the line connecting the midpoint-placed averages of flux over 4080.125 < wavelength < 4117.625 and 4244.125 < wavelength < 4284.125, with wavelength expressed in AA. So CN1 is 0.12 mag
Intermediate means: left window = 4.67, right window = 4.95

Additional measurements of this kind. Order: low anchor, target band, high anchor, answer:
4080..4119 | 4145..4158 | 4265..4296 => 0.12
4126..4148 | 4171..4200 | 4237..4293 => 0.05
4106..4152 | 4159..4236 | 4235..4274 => 0.05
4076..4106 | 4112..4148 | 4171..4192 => 0.00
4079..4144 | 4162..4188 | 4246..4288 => 0.08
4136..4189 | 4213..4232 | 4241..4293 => 0.03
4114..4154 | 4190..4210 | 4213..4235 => -0.01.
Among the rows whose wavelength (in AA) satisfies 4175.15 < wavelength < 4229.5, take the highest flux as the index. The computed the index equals 5.547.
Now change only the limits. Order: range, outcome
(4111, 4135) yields 5.573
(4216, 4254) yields 5.773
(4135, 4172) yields 5.192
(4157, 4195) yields 5.371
